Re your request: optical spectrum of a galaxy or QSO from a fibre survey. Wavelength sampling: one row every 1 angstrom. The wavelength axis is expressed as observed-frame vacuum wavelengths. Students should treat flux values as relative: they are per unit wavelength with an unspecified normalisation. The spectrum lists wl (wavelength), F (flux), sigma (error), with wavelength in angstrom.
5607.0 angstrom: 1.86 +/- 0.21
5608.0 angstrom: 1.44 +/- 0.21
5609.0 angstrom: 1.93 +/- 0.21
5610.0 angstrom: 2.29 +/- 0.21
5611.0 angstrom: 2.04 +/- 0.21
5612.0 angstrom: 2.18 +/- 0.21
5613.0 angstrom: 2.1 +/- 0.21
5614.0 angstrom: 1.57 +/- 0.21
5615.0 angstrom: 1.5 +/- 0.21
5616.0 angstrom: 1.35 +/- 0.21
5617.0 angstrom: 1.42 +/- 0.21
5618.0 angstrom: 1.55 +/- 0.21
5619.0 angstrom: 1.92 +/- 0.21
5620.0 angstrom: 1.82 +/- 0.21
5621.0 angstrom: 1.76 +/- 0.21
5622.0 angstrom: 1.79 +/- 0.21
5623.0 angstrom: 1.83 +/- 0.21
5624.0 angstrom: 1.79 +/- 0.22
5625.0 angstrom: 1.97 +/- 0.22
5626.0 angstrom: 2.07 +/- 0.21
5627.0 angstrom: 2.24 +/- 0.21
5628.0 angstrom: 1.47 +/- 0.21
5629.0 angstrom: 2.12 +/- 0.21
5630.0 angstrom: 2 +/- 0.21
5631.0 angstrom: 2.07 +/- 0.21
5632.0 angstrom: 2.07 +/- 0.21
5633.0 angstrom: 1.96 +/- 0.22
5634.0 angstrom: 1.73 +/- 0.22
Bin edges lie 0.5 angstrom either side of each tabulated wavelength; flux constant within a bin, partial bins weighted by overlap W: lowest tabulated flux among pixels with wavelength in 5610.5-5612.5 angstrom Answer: 2.04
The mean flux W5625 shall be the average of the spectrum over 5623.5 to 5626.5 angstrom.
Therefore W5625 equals 1.94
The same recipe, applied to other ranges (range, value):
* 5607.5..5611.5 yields 1.93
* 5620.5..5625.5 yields 1.83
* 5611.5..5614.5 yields 1.95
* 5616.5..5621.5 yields 1.69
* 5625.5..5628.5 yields 1.93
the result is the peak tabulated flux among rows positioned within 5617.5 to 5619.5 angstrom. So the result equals 1.92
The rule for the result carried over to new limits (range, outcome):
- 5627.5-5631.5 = 2.12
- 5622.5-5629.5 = 2.24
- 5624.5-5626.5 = 2.07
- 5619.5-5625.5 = 1.97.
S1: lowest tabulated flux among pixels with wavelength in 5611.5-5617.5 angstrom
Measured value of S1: 1.35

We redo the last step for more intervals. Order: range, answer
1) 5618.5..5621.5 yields 1.76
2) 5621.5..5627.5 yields 1.79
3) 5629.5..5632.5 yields 2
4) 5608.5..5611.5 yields 1.93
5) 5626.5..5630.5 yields 1.47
